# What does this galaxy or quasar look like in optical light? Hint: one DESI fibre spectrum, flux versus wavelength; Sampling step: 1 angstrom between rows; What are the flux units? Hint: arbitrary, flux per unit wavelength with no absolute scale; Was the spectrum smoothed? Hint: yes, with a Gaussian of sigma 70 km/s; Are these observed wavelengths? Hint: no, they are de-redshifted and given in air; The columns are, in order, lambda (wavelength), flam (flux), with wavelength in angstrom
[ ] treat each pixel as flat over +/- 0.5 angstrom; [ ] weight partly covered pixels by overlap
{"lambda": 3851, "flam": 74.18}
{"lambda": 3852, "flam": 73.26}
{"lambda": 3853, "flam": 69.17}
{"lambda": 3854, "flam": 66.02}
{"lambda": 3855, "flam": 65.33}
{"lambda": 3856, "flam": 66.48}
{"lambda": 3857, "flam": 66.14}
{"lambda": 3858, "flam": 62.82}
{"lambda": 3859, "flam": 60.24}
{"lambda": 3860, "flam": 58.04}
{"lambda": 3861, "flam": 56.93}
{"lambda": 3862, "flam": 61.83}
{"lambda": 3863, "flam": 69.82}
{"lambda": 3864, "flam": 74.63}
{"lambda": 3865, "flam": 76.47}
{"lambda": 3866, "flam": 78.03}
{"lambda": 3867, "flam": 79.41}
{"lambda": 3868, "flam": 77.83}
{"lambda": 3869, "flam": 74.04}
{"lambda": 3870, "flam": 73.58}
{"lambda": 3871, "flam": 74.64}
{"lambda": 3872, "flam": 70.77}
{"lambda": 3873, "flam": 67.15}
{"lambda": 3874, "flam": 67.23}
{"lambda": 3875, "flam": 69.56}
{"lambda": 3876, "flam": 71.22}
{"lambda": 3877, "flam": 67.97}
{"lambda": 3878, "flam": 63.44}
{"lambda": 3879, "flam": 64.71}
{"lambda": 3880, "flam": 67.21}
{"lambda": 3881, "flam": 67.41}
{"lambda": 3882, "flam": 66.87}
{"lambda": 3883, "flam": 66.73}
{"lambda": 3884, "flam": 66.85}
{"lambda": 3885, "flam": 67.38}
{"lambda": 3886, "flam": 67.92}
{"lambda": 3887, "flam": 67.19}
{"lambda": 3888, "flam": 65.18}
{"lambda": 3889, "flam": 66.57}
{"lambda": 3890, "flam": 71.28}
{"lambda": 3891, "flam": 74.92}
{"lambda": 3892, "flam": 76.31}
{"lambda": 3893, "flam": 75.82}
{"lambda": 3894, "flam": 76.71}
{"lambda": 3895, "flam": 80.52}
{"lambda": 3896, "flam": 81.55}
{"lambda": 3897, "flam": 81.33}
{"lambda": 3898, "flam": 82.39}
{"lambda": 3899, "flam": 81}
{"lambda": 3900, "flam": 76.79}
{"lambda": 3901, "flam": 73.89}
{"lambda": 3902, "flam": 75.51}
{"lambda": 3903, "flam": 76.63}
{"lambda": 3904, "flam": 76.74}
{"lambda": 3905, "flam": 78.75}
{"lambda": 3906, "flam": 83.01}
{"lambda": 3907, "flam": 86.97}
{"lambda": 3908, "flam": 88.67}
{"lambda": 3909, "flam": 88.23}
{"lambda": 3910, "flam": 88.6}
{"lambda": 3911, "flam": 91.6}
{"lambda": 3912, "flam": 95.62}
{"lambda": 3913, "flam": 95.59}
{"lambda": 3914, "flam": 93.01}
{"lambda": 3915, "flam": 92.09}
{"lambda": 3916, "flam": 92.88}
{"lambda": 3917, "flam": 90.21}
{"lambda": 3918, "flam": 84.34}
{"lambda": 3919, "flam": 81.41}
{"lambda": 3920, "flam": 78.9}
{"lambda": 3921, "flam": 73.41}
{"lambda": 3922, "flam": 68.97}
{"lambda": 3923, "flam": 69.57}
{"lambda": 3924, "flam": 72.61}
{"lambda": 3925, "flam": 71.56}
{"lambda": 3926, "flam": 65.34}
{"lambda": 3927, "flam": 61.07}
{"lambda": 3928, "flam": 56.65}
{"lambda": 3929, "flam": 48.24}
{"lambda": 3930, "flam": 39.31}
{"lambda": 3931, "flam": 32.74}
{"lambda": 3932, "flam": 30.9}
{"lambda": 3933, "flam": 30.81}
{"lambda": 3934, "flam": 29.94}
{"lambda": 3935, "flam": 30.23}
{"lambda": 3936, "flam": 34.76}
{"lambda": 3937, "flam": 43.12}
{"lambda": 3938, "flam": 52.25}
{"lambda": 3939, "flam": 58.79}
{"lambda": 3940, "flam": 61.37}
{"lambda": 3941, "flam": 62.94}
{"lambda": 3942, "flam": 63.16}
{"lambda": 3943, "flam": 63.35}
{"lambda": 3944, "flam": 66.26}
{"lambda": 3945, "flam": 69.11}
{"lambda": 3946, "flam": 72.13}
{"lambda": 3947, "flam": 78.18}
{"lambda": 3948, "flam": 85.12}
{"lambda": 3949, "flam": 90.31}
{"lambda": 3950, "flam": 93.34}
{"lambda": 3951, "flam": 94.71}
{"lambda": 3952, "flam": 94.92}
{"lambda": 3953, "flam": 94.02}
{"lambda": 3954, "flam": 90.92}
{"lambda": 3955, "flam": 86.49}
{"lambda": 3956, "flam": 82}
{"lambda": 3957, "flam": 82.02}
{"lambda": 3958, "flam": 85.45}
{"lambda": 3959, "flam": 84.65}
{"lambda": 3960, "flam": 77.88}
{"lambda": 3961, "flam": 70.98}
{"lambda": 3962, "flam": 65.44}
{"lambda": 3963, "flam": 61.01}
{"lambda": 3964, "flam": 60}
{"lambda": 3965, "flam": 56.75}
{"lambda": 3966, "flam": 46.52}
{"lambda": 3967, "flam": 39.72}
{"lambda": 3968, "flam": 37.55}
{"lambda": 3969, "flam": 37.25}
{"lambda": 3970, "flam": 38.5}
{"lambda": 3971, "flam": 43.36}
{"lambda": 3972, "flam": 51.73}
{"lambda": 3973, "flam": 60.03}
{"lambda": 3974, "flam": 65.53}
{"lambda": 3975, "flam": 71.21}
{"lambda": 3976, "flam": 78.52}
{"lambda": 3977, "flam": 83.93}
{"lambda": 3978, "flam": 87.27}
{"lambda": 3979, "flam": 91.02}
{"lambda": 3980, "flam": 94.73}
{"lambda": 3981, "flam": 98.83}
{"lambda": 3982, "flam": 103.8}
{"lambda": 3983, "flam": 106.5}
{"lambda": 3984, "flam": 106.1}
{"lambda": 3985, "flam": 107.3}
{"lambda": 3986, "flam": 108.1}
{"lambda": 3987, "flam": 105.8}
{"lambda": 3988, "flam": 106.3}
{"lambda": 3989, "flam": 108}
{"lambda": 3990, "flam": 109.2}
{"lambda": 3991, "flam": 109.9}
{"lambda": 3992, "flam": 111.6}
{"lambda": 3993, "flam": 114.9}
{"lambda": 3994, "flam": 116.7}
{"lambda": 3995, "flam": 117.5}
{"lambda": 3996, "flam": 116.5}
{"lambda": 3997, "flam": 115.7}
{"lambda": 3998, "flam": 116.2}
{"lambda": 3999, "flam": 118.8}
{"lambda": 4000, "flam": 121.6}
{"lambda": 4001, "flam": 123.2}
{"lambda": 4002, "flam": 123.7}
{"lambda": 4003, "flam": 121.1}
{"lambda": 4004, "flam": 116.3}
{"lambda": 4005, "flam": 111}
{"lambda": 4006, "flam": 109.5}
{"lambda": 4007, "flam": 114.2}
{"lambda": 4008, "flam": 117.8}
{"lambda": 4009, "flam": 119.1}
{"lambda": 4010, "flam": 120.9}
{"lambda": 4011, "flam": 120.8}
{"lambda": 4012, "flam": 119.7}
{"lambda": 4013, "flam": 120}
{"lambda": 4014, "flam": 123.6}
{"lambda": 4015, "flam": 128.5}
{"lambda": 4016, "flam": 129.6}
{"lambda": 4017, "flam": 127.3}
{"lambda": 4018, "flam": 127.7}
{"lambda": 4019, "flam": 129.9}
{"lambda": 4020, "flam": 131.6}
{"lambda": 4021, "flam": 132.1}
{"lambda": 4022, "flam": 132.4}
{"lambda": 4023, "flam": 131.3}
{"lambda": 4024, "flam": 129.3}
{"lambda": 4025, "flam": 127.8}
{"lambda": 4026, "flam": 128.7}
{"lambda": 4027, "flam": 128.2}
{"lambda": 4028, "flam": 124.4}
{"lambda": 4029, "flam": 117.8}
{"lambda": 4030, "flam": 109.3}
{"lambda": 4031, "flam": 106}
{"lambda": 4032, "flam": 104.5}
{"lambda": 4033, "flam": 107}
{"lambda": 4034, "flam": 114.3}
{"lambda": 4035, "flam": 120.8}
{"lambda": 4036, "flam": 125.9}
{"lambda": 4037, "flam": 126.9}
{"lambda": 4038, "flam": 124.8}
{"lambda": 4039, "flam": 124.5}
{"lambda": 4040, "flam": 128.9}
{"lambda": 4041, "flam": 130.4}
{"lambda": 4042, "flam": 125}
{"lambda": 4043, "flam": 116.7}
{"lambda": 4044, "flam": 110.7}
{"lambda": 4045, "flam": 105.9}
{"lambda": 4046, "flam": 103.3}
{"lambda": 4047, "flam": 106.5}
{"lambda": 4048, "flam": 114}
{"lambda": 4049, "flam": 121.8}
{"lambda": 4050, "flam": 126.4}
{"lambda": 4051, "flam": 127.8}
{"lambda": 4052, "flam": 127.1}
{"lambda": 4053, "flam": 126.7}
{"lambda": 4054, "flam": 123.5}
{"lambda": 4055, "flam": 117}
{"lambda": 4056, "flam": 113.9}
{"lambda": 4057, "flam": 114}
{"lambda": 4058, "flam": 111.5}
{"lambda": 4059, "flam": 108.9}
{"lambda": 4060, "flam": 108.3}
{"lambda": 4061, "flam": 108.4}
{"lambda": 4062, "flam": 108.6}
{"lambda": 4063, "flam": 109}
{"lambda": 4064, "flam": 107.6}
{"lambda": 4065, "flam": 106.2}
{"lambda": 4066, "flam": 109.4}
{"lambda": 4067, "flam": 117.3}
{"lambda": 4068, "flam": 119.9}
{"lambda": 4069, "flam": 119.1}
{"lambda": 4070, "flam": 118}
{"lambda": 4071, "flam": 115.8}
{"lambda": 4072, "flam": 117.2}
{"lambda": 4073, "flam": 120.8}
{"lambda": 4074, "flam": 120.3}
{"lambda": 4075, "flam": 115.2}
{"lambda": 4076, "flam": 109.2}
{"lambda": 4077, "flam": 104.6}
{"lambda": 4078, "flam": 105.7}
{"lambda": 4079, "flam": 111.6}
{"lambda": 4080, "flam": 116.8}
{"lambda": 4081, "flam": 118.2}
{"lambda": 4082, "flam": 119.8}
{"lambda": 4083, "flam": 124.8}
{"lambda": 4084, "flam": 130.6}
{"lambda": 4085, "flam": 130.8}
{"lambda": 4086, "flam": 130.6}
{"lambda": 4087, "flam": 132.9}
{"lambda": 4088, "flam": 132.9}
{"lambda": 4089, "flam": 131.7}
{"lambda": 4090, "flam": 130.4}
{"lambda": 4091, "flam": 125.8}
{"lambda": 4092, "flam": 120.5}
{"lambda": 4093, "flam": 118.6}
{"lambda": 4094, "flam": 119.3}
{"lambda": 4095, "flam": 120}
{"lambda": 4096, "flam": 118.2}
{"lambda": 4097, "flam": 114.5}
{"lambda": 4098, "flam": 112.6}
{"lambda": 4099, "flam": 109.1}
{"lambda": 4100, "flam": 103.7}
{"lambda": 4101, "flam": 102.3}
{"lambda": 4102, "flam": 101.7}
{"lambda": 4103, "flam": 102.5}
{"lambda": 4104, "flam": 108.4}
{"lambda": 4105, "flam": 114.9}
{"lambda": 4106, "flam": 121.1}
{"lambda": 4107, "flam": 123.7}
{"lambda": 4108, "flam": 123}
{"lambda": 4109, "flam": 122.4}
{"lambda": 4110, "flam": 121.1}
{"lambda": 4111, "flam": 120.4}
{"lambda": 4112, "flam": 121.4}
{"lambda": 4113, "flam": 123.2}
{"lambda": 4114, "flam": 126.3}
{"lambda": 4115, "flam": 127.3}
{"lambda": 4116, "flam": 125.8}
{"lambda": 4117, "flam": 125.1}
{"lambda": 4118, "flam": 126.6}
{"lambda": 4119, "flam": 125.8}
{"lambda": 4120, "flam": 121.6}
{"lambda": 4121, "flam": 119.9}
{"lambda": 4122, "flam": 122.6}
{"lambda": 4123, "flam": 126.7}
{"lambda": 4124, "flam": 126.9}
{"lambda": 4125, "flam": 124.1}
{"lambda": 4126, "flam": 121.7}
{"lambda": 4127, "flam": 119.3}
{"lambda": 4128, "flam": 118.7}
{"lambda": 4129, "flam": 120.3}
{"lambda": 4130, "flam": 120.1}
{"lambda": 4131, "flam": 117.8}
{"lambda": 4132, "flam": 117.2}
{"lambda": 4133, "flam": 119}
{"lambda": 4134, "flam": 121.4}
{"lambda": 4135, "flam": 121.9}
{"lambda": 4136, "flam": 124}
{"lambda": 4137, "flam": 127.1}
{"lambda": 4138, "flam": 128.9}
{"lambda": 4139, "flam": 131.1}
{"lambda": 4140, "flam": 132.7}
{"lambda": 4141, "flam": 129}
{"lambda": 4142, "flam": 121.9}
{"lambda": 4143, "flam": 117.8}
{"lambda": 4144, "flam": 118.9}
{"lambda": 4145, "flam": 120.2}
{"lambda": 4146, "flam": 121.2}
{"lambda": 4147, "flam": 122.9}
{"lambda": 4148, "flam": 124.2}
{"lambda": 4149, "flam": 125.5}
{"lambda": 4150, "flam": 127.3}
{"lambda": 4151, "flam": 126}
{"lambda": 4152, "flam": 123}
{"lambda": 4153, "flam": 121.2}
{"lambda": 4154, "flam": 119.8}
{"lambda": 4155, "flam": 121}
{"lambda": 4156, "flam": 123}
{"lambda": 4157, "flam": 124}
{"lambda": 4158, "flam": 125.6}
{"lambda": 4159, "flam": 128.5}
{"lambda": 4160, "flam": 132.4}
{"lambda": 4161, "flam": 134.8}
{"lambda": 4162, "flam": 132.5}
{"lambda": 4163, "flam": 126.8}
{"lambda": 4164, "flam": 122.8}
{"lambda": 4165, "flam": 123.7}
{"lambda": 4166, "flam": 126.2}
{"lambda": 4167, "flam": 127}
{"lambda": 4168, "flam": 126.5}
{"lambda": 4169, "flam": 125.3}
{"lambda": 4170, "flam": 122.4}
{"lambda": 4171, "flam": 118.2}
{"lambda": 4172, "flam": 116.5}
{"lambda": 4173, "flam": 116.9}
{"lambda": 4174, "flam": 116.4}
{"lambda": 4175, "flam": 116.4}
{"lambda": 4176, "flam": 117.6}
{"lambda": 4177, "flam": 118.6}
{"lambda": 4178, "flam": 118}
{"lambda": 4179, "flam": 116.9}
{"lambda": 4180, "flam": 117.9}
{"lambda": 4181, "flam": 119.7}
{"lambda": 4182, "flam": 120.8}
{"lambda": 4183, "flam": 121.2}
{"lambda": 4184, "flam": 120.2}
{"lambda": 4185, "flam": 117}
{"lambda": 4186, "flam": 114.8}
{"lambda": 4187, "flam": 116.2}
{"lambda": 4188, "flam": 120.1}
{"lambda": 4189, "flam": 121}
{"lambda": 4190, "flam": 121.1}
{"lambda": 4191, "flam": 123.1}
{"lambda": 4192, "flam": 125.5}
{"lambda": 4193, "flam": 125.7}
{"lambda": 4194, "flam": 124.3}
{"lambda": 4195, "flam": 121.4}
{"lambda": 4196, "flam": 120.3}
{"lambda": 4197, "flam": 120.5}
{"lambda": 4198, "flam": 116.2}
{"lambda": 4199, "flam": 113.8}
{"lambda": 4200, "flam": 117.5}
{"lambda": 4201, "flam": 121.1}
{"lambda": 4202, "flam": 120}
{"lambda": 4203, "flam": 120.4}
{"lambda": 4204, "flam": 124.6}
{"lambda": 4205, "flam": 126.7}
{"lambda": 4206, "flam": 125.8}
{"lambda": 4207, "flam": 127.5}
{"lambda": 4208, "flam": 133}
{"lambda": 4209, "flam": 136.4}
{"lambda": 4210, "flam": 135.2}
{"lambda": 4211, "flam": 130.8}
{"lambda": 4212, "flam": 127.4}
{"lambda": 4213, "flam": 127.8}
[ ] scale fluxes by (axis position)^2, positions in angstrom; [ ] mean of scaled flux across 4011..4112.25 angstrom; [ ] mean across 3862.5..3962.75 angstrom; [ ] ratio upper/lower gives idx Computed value 1.8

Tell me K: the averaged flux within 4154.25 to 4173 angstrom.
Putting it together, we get 125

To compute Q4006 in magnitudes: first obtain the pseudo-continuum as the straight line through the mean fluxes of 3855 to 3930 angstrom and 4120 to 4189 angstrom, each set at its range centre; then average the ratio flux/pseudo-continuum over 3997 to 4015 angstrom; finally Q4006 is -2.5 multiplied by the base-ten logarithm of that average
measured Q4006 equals -0.25 mag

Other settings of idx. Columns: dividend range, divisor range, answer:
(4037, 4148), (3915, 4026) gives 1.44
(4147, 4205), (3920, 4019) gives 1.59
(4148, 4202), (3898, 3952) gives 1.95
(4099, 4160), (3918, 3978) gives 2.06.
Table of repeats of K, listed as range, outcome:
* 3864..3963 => 72.4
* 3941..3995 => 81.5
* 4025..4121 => 118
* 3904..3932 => 75.8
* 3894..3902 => 79.2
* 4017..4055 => 122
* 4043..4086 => 116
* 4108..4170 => 124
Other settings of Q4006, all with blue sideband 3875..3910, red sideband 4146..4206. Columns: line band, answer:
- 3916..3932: 0.20 mag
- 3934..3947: 0.42 mag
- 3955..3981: 0.28 mag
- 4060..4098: -0.12 mag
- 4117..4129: -0.09 mag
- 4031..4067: -0.15 mag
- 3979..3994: -0.18 mag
